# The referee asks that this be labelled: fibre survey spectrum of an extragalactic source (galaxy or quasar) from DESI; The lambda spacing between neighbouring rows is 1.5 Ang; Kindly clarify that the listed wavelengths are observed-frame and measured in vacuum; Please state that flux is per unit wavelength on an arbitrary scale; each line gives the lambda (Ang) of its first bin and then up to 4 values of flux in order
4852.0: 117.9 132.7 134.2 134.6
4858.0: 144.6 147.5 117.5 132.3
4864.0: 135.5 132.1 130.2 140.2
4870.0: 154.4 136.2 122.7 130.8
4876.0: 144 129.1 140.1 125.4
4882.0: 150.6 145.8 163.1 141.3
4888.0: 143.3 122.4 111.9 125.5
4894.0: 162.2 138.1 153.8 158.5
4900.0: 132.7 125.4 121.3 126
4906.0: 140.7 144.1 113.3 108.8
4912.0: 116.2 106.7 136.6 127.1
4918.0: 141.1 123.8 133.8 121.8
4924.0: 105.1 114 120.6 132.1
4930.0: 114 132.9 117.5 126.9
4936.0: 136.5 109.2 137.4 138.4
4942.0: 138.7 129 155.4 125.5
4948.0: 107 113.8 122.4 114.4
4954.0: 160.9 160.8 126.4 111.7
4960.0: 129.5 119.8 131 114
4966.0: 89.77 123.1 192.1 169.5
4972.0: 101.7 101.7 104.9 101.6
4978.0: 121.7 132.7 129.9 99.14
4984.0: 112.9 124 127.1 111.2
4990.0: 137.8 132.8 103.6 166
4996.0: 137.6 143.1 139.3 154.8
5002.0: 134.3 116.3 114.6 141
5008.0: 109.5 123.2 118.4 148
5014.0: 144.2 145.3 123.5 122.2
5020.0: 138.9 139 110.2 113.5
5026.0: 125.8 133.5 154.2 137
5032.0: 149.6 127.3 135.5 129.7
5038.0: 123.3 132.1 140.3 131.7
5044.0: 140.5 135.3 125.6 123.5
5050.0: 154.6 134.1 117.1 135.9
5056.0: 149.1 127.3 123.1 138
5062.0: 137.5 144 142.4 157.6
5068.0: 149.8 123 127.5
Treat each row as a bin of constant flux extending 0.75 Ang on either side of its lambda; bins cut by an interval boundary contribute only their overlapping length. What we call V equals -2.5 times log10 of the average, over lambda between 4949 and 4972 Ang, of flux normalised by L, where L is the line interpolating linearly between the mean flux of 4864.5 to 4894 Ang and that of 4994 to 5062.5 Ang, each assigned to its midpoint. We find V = 0.032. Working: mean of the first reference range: 137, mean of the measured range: 131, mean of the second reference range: 133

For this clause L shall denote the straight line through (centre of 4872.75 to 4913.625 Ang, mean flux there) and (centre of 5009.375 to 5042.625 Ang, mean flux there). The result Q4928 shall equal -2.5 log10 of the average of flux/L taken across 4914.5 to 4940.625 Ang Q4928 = 0.07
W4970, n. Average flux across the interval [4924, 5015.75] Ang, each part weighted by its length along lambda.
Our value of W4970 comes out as 127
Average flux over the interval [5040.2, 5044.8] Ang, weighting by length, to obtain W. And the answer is 137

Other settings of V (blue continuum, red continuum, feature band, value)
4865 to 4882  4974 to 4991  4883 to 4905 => -0.05 mag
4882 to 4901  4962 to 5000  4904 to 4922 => 0.09 mag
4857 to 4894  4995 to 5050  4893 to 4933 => 0.06 mag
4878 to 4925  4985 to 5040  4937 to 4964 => 0.02 mag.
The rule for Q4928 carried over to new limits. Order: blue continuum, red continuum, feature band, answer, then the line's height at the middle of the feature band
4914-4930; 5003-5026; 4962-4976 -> 0.01 mag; 126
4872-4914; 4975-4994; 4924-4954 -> 0.01 mag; 127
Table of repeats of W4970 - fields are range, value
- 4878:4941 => 131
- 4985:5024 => 131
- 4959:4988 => 122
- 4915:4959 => 128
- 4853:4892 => 136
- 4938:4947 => 137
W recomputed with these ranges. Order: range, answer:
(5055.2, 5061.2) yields 134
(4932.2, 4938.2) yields 123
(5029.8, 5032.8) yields 143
